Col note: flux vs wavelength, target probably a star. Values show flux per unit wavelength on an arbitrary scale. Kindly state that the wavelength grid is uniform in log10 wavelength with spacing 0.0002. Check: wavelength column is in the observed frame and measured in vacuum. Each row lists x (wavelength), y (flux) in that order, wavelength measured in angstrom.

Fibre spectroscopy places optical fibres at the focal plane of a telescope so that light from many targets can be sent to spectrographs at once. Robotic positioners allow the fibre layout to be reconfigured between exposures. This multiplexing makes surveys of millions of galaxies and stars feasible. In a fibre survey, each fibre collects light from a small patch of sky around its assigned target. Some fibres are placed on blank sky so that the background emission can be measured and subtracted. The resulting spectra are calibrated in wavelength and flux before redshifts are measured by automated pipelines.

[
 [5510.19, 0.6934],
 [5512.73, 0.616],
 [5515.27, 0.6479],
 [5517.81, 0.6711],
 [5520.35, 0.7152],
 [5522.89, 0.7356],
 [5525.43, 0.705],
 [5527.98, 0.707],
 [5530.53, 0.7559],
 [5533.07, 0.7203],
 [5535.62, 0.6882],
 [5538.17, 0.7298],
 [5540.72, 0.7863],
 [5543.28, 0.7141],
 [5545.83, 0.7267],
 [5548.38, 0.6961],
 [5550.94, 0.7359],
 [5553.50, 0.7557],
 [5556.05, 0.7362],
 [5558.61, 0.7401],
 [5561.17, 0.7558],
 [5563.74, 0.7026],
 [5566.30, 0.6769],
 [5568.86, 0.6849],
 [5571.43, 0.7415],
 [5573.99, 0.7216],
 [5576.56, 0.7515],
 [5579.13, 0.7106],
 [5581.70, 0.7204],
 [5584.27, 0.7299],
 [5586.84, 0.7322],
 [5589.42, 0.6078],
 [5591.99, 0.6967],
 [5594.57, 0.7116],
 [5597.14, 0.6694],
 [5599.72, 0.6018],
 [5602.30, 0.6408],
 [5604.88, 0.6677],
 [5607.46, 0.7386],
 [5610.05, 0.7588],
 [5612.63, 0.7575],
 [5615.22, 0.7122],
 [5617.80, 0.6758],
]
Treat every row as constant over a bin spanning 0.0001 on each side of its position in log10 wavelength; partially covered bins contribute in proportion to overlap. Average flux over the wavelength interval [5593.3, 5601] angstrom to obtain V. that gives 0.661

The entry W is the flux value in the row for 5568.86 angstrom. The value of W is 0.6849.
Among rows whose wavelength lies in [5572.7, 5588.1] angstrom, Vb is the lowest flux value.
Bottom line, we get 0.7106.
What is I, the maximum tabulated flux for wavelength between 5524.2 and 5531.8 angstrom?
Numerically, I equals 0.7559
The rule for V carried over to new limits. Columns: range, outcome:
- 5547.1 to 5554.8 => 0.73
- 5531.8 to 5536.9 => 0.705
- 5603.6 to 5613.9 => 0.731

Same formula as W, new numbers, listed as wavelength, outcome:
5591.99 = 0.6967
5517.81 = 0.6711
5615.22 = 0.7122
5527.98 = 0.707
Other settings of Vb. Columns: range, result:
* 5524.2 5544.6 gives 0.6882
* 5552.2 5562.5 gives 0.7362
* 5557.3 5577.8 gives 0.6769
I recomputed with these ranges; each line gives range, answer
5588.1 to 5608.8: 0.7386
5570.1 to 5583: 0.7515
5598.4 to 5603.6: 0.6408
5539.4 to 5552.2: 0.7863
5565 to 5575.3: 0.7415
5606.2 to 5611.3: 0.7588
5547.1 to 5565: 0.7558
